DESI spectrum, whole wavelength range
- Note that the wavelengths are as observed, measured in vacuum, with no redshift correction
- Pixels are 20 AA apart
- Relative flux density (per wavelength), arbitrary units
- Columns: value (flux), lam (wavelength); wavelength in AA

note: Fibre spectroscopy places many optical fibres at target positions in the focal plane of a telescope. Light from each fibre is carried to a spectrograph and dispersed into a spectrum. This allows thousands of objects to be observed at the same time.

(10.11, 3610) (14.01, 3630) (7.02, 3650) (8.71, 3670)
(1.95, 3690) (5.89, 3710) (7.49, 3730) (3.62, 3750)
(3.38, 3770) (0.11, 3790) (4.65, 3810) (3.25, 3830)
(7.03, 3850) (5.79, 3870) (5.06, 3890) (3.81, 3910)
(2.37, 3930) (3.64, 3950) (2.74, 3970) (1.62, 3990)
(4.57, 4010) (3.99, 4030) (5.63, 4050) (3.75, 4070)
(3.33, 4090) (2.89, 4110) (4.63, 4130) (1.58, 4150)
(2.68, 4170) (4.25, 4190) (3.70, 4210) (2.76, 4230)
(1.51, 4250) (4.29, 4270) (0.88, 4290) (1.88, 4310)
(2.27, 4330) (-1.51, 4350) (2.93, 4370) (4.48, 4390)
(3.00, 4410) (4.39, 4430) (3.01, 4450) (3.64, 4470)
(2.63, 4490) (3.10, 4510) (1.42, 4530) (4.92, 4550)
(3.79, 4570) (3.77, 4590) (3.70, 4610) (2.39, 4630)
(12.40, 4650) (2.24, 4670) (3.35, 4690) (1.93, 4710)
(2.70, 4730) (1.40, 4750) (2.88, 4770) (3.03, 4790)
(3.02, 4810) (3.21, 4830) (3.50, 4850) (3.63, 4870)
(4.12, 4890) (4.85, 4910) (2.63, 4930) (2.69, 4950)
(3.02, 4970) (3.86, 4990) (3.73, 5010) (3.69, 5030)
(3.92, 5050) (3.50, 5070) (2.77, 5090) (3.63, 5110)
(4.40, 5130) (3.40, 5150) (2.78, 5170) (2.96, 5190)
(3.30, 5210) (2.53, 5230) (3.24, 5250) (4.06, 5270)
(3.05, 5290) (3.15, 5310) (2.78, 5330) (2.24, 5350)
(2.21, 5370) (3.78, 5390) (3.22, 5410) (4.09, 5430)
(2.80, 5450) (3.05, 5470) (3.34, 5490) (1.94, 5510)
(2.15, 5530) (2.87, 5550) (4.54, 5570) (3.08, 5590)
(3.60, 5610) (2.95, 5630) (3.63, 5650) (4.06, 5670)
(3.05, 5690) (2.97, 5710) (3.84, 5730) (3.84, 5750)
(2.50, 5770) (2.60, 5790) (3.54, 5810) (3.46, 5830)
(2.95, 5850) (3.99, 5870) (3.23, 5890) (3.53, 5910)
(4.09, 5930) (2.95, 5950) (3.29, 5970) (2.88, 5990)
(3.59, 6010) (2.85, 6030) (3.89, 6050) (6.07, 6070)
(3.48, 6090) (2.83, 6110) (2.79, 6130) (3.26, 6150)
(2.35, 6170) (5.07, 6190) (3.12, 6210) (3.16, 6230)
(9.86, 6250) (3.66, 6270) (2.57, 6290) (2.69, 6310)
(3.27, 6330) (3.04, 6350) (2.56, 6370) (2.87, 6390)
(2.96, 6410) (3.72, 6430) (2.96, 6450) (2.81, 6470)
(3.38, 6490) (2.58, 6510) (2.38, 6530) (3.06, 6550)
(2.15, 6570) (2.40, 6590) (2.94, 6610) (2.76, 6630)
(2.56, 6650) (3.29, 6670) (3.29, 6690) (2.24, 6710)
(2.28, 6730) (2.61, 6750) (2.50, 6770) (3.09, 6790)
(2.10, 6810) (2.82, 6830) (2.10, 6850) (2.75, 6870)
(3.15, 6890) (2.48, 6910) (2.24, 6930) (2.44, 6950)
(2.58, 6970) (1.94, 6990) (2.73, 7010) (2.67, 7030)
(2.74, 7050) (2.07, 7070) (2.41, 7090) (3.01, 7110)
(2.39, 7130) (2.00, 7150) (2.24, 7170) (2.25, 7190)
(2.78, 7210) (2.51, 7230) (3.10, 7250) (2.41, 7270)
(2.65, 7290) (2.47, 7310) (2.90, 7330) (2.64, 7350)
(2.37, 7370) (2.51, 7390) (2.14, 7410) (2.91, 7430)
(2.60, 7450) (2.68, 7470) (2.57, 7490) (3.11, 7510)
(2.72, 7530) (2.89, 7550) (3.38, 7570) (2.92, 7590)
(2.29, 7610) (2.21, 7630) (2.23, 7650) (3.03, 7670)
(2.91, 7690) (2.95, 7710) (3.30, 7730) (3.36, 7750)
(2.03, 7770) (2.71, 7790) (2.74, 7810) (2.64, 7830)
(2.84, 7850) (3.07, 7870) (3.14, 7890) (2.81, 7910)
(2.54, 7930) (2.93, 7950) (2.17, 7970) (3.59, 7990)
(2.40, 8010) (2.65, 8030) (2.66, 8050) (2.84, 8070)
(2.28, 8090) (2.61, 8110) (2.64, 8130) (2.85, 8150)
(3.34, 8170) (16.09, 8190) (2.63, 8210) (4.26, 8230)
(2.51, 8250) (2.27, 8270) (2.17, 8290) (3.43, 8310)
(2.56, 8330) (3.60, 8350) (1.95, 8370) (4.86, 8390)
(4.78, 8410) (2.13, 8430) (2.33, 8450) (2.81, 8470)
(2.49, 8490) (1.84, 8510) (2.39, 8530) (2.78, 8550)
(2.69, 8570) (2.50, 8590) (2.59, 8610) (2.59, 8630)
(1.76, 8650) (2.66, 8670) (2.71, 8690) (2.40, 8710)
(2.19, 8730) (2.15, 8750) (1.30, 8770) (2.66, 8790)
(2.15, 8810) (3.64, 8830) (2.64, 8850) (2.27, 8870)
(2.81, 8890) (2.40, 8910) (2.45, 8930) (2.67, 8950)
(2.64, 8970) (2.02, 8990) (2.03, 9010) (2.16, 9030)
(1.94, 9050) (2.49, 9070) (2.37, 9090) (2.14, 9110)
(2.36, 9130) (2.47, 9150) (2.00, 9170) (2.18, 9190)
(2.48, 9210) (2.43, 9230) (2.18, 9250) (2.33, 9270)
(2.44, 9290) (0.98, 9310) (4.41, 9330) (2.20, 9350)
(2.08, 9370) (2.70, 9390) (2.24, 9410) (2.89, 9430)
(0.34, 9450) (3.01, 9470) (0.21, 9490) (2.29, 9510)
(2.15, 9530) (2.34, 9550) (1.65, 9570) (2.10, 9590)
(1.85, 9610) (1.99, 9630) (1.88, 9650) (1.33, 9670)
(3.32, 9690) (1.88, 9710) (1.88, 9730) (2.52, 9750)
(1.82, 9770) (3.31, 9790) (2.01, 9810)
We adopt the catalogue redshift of 0.25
